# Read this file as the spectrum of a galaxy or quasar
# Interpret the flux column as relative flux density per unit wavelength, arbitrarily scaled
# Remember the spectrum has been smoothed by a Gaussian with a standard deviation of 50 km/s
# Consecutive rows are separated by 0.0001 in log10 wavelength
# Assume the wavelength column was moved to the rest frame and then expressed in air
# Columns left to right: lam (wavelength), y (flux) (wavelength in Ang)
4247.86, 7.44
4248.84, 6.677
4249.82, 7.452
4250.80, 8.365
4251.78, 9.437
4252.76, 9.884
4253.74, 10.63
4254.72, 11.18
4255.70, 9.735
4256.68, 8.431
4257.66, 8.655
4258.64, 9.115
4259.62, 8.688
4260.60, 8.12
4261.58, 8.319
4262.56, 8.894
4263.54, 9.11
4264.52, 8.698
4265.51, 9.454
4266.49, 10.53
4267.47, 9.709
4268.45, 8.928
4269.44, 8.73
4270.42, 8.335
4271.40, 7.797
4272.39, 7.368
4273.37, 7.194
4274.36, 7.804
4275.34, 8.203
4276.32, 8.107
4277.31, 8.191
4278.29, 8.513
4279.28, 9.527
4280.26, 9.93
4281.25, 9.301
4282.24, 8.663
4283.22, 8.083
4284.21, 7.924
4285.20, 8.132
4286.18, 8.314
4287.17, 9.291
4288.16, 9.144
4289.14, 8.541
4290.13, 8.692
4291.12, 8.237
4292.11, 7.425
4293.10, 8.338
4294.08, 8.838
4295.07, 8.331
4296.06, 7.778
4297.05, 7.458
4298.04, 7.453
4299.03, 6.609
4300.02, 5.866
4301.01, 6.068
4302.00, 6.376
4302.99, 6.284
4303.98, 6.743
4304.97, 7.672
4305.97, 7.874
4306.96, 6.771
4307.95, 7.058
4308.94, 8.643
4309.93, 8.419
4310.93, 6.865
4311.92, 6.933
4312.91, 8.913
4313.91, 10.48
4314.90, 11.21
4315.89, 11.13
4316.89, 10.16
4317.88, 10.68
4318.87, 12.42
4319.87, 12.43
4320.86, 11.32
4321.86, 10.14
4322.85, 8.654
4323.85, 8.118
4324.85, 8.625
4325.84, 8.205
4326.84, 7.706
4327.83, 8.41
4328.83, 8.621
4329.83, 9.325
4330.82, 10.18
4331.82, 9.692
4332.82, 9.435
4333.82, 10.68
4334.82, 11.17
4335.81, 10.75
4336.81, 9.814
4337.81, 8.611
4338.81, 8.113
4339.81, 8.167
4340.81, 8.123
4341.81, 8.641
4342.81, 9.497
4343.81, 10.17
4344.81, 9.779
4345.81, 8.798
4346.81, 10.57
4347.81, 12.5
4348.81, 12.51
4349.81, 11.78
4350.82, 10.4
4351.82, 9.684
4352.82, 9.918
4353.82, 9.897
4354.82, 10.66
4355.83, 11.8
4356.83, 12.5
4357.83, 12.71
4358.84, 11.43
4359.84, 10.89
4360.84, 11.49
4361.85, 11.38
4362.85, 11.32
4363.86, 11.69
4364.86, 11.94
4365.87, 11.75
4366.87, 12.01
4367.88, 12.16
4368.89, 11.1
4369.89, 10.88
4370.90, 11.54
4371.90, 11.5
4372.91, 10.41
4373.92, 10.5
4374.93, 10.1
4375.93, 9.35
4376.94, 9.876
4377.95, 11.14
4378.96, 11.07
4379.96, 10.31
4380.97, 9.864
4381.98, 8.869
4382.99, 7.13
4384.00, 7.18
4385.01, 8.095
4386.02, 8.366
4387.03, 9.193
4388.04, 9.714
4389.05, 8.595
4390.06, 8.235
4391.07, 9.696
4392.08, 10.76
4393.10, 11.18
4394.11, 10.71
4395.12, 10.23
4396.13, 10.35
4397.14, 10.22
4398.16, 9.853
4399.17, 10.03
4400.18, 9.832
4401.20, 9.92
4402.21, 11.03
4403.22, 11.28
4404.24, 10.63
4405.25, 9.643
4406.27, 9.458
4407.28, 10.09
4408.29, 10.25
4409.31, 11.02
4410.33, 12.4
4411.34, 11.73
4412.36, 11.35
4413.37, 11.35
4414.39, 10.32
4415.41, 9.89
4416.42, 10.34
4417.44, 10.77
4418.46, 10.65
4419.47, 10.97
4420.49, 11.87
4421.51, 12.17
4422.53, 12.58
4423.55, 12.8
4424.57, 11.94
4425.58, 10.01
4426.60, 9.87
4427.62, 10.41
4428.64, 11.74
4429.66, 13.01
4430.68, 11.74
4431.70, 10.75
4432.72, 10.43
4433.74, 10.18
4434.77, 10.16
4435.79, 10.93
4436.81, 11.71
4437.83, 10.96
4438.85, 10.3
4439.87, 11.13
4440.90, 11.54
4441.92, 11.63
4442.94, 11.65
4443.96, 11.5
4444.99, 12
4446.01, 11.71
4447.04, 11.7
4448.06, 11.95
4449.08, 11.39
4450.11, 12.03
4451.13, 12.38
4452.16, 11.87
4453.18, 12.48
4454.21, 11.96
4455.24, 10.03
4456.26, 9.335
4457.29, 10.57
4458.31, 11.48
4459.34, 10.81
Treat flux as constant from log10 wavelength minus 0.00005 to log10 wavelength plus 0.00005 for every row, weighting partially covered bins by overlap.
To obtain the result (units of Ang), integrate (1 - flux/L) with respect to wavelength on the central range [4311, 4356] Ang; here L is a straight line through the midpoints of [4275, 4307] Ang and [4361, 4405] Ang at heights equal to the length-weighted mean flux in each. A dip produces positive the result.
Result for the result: -4.1 Ang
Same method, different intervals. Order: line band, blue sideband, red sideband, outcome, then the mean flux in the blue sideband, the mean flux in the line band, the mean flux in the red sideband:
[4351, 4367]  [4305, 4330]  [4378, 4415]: -2.8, 9.13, 11.3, 10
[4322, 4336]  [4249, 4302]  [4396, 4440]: 0.2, 8.49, 9.25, 10.9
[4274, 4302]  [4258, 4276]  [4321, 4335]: 2.1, 8.61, 8.14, 9.22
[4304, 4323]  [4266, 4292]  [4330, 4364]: 0.4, 8.57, 9.31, 10.4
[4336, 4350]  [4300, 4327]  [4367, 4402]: -0.8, 8.7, 9.77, 9.97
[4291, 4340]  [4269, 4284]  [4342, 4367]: 5.1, 8.37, 8.71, 11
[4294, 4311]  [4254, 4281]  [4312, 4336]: 4.0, 8.81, 7.25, 9.87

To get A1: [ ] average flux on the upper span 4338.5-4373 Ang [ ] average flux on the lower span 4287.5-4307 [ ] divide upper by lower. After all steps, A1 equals 1.4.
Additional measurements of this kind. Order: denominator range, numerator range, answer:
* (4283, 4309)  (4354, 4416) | 1.37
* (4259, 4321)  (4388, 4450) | 1.28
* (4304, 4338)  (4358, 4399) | 1.11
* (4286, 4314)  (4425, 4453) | 1.46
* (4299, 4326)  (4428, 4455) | 1.33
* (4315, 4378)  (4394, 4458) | 1.06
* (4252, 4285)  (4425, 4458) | 1.27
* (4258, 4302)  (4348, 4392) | 1.26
